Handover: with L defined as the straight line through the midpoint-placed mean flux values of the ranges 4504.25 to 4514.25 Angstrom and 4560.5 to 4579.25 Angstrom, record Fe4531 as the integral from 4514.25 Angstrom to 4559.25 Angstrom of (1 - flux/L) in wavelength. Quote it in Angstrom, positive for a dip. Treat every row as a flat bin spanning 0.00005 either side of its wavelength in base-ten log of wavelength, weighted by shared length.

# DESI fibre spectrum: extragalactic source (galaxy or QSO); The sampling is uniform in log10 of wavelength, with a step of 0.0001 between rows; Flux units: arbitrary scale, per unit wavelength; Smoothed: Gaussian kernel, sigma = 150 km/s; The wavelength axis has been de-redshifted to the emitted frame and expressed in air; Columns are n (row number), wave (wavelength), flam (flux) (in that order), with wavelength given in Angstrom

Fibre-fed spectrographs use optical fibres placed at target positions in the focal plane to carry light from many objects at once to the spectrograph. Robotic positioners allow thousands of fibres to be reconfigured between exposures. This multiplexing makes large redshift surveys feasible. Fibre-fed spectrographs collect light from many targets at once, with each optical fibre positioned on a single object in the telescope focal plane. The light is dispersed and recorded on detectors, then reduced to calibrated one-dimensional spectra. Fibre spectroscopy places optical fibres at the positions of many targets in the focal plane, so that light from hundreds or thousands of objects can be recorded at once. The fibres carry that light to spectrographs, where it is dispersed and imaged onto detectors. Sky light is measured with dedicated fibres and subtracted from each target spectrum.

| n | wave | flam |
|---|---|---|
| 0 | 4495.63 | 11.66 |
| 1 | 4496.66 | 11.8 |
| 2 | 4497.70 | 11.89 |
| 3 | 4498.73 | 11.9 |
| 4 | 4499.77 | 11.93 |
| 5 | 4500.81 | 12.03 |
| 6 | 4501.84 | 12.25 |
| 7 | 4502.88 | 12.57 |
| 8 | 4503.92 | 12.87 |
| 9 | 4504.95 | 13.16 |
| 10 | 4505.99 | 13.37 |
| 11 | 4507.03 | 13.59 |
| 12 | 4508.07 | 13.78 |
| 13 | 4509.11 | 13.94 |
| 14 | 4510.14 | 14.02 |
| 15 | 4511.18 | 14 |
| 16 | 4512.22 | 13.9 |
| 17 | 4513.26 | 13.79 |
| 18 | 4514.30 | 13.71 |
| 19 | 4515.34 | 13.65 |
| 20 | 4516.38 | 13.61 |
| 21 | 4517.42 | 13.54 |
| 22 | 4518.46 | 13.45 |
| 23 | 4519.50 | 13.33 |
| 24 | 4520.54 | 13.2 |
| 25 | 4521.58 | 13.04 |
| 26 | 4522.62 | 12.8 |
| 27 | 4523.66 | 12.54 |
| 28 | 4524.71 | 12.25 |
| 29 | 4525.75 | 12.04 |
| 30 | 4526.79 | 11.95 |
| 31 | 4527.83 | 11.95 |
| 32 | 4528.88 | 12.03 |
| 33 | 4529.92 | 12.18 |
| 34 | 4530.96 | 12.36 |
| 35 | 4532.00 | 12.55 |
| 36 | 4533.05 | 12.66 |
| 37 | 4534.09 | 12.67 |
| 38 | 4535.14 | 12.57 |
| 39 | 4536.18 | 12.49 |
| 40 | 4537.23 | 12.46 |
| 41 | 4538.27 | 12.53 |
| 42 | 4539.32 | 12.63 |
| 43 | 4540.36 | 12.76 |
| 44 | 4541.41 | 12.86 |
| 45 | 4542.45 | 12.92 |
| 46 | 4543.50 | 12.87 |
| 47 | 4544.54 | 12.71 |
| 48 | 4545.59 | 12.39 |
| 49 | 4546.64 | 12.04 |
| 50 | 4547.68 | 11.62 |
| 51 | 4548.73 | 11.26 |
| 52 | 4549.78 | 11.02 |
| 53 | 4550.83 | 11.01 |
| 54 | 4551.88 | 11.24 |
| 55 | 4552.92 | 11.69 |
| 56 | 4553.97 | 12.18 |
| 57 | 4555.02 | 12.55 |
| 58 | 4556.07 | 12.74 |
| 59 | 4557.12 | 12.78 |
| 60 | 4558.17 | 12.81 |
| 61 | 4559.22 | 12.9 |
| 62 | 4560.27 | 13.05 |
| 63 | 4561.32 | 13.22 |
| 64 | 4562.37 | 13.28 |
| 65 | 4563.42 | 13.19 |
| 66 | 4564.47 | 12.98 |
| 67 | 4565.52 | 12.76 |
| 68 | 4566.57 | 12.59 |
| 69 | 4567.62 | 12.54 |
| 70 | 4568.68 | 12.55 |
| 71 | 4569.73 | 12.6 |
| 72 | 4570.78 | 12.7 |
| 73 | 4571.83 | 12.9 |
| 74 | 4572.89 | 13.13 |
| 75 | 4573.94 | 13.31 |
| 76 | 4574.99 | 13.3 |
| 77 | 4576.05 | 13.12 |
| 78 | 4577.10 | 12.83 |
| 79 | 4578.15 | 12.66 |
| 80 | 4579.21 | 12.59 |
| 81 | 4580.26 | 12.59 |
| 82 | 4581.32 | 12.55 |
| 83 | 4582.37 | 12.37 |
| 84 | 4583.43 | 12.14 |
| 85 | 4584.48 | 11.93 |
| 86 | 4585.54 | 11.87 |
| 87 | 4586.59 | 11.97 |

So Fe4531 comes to 2.9 Angstrom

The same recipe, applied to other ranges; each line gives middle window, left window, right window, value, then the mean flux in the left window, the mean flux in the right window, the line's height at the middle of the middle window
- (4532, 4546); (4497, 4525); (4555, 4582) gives 0.4 Angstrom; 13.1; 12.9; 13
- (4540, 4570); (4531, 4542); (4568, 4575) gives 0.7 Angstrom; 12.6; 12.9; 12.8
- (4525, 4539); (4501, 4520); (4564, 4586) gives 0.9 Angstrom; 13.5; 12.7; 13.2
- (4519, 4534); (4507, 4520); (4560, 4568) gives 1.1 Angstrom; 13.7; 13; 13.5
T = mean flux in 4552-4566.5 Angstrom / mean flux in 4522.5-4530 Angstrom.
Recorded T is 1.05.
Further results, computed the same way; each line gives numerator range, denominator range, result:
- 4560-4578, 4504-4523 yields 0.96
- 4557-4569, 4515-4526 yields 0.99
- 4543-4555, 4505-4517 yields 0.86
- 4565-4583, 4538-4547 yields 1.01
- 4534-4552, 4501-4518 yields 0.91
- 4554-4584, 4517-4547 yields 1.01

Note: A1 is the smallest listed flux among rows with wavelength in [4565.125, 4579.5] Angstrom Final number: 12.54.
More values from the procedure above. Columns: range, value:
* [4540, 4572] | 11.01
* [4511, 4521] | 13.2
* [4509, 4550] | 11.02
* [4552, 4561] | 11.69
